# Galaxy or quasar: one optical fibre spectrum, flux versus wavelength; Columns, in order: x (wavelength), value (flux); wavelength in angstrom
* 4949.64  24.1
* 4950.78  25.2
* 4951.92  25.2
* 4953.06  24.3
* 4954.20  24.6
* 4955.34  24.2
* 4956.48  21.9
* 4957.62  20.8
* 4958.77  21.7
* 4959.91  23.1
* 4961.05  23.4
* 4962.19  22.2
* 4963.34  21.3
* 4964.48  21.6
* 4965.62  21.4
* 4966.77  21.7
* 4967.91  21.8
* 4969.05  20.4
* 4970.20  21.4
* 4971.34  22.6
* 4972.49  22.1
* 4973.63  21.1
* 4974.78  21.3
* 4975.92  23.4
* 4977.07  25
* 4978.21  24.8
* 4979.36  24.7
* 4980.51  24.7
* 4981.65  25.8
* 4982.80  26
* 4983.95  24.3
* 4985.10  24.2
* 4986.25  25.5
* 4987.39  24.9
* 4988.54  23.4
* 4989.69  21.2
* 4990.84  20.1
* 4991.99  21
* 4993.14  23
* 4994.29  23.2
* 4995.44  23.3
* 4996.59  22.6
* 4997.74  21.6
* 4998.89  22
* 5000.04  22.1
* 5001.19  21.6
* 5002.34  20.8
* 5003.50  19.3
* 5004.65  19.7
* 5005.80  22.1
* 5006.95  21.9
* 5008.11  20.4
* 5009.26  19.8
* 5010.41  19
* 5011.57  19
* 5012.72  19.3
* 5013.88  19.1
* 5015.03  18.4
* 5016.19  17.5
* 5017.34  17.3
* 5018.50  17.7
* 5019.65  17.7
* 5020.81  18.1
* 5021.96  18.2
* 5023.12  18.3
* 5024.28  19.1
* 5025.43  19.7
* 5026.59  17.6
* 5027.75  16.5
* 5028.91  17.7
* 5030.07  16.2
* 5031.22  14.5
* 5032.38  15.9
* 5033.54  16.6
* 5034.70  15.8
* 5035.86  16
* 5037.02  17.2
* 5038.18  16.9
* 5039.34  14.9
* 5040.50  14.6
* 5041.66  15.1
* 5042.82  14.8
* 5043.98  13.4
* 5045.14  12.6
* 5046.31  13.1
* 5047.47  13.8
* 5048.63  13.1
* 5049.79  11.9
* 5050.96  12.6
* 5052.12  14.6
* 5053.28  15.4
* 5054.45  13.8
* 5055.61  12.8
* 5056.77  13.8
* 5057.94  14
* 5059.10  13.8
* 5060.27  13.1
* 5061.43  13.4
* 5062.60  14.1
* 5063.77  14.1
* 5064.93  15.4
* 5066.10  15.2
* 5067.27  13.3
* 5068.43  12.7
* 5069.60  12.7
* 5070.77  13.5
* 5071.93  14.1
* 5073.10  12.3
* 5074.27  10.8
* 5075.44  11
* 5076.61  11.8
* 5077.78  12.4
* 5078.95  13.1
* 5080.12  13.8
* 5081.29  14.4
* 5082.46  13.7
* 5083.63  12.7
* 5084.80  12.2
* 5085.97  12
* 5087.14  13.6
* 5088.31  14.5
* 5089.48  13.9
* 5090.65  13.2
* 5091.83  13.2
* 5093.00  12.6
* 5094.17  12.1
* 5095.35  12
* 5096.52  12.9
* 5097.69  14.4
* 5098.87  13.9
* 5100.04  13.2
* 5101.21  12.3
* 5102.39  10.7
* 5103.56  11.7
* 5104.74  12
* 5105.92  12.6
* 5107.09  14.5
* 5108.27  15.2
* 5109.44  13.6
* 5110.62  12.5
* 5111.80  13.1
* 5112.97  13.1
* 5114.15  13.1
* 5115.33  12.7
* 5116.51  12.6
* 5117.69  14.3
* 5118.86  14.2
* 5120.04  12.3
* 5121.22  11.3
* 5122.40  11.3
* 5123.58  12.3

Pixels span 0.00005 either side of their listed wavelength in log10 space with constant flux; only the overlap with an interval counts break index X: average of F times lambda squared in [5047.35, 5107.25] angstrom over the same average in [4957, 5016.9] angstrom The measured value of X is 0.62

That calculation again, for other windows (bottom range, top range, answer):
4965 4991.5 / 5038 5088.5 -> 0.60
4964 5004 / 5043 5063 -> 0.61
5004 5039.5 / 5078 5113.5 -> 0.75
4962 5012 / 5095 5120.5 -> 0.62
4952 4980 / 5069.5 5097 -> 0.60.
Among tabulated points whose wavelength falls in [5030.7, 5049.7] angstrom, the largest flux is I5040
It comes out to 17.2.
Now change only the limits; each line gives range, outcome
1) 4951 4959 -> 25.2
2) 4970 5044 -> 26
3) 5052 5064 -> 15.4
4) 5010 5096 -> 19.7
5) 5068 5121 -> 15.2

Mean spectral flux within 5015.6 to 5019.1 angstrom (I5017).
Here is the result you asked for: 17.5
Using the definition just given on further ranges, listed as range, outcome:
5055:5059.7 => 13.6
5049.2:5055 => 13.6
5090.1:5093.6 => 13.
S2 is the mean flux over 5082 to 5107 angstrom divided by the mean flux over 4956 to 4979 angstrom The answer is 0.58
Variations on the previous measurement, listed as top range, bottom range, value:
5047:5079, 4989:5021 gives 0.65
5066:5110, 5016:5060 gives 0.83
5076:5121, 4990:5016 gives 0.63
